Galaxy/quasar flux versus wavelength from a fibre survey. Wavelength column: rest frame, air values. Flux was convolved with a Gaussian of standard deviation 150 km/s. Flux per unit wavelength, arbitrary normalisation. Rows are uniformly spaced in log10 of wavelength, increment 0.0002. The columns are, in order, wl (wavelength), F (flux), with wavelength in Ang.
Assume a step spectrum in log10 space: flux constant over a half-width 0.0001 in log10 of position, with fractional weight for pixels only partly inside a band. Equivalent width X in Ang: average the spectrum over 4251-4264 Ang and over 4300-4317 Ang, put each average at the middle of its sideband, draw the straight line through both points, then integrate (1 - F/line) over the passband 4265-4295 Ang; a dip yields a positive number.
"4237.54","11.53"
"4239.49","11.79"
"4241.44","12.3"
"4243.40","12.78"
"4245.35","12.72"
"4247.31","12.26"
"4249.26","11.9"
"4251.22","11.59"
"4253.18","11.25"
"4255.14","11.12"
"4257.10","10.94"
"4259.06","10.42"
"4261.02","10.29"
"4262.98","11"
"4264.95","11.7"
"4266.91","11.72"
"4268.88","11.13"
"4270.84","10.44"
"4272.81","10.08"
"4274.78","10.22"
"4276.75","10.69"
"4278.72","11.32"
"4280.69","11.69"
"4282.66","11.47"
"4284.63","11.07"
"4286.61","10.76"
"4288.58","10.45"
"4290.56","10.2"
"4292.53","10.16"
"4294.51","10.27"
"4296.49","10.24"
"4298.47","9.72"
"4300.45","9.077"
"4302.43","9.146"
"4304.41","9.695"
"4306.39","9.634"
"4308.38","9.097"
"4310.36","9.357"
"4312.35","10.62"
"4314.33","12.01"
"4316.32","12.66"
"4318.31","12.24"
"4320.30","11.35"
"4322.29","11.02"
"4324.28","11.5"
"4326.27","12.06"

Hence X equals -0.7 Ang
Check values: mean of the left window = 10.9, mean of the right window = 10.1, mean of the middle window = 10.8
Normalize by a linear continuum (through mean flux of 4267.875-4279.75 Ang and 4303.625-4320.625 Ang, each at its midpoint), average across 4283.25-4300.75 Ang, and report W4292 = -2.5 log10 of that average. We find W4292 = 0.04 mag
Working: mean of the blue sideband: 10.6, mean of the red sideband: 10.7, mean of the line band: 10.3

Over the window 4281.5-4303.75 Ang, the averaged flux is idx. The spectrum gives 10.2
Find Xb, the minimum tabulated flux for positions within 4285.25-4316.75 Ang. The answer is 9.077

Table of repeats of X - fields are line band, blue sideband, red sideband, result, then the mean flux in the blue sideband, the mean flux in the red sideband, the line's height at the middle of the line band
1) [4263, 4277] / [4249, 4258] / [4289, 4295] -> 0.0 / 11.3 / 10.2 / 10.8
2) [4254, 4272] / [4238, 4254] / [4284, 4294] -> 0.7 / 12.1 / 10.5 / 11.4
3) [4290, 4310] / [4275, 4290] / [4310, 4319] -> 2.8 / 11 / 11.5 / 11.3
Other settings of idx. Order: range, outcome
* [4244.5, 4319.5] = 10.8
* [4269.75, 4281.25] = 10.7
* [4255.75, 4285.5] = 10.9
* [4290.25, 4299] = 10.1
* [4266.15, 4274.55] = 10.8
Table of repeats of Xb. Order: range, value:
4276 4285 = 10.69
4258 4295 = 10.08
